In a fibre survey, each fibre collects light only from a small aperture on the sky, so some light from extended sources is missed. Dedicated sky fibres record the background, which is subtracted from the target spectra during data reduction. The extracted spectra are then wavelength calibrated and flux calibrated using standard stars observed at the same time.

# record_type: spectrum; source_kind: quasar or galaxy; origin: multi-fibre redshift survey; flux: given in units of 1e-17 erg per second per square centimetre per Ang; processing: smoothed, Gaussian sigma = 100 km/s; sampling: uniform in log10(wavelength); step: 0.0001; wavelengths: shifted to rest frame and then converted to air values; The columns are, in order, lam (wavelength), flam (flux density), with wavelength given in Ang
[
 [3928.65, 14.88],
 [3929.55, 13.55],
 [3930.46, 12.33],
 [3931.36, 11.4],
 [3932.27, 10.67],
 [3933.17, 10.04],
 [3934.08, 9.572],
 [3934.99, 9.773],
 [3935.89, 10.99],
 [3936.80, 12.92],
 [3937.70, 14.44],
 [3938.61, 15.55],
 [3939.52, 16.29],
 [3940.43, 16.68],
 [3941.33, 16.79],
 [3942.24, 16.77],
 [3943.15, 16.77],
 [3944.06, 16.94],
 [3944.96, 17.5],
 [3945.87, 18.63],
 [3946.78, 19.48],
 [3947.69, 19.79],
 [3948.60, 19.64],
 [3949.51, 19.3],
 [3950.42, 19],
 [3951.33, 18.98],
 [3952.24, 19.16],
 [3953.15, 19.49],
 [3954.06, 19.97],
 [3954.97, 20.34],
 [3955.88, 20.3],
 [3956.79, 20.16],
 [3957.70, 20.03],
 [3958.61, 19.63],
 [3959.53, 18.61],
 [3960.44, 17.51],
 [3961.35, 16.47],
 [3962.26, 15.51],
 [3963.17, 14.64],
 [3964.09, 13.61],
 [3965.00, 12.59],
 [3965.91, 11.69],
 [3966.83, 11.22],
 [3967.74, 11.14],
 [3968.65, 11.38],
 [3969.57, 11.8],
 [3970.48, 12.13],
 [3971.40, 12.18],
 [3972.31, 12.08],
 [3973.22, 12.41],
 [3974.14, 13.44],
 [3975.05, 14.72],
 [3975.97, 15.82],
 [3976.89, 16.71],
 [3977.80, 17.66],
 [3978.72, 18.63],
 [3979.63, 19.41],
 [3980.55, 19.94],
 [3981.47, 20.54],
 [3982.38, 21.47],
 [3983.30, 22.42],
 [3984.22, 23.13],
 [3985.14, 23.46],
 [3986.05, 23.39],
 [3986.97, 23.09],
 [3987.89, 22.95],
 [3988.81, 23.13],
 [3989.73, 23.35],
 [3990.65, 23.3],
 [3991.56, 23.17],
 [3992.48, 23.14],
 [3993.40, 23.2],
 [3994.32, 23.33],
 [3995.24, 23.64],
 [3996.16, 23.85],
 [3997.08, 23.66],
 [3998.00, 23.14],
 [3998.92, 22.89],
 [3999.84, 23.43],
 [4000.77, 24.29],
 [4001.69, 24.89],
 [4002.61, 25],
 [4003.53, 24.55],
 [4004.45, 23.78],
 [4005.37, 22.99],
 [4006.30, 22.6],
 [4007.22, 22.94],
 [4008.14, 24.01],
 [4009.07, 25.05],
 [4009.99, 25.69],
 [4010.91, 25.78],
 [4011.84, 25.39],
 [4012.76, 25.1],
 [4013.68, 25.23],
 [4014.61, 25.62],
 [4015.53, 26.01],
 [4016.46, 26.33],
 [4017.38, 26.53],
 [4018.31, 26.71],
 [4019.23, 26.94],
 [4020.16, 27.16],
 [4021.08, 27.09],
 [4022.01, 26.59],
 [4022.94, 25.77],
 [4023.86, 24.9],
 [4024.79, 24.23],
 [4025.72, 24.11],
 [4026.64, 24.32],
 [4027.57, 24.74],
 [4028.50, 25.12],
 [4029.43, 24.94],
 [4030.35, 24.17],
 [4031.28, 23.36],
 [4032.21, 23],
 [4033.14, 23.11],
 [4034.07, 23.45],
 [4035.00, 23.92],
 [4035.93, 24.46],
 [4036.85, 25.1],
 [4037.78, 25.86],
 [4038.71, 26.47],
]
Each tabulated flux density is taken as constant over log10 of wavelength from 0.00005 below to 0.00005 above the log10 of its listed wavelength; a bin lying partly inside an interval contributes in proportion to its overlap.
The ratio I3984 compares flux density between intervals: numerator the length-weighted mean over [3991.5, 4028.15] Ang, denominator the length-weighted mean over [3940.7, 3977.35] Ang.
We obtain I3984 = 1.5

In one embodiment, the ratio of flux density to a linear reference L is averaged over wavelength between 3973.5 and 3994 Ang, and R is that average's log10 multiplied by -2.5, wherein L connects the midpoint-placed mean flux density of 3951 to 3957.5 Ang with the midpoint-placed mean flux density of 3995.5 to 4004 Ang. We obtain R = 0.09 mag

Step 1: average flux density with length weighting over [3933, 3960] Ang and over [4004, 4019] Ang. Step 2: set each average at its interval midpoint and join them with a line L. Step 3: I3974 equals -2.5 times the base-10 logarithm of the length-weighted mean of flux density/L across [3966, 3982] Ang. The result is 0.36 mag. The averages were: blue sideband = 17.2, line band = 14.7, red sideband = 25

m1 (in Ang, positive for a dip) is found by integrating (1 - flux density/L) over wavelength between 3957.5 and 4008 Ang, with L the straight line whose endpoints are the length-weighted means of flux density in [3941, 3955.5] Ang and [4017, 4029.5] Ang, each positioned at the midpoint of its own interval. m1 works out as 6.07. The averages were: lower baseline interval 18.7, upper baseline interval 25.7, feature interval 19.4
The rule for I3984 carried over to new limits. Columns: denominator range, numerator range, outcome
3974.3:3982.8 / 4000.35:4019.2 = 1.38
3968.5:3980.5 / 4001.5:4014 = 1.66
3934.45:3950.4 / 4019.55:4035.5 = 1.51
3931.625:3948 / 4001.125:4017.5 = 1.67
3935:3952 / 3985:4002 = 1.39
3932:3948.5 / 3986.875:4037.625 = 1.62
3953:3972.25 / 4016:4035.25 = 1.61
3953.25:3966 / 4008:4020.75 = 1.48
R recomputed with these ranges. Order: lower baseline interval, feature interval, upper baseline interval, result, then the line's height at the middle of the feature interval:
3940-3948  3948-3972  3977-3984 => 0.14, 18.7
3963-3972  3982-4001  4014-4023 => -0.23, 18.9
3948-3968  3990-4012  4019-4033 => -0.08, 22.2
